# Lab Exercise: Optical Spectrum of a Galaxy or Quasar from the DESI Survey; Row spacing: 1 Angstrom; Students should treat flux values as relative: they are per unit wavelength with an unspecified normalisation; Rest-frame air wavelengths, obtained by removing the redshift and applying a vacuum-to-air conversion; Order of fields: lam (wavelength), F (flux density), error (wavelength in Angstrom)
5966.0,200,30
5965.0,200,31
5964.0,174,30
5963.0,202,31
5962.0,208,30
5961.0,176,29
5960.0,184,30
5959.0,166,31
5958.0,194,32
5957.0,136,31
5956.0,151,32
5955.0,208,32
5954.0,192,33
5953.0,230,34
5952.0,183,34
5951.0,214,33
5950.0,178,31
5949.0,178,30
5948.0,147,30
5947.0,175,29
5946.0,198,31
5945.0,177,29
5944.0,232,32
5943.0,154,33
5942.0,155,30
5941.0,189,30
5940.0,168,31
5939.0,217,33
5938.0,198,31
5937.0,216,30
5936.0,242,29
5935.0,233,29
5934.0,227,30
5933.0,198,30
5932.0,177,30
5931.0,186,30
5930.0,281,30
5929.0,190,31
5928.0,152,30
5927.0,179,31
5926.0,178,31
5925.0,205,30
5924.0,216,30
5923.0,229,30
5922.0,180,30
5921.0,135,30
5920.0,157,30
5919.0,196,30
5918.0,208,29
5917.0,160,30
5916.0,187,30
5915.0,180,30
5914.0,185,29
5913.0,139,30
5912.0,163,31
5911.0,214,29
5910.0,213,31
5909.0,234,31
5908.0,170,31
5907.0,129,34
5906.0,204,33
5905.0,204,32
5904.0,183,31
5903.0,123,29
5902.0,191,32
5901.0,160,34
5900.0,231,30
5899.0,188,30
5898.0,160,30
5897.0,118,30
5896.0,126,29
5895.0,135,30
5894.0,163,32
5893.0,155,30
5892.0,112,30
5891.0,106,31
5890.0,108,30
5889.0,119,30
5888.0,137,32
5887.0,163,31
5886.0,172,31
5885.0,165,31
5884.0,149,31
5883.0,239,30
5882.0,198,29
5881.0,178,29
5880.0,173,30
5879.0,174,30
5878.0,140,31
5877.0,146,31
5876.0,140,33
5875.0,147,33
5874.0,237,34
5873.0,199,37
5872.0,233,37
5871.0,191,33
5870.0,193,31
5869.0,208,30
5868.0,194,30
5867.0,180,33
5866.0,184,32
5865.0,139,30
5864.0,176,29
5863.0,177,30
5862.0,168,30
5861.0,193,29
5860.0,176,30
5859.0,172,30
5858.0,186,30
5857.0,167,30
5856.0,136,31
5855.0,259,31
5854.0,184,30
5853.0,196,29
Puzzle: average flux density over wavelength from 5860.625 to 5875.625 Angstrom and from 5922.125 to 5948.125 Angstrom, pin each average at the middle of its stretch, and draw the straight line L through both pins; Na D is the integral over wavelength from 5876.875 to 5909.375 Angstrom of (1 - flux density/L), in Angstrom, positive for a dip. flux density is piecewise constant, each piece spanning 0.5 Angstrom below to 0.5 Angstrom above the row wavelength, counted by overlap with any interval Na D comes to 4.94 Angstrom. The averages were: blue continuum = 187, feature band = 162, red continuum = 197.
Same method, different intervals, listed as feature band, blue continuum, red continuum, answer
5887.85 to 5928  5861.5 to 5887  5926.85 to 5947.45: 4.2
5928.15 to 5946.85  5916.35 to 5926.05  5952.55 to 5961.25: -1.6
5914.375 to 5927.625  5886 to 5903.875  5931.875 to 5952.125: -0.9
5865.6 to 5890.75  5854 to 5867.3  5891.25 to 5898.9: -2.3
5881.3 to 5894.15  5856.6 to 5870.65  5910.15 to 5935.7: 2.2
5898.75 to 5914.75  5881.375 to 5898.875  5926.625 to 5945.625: -1.5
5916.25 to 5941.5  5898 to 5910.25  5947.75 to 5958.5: -1.7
